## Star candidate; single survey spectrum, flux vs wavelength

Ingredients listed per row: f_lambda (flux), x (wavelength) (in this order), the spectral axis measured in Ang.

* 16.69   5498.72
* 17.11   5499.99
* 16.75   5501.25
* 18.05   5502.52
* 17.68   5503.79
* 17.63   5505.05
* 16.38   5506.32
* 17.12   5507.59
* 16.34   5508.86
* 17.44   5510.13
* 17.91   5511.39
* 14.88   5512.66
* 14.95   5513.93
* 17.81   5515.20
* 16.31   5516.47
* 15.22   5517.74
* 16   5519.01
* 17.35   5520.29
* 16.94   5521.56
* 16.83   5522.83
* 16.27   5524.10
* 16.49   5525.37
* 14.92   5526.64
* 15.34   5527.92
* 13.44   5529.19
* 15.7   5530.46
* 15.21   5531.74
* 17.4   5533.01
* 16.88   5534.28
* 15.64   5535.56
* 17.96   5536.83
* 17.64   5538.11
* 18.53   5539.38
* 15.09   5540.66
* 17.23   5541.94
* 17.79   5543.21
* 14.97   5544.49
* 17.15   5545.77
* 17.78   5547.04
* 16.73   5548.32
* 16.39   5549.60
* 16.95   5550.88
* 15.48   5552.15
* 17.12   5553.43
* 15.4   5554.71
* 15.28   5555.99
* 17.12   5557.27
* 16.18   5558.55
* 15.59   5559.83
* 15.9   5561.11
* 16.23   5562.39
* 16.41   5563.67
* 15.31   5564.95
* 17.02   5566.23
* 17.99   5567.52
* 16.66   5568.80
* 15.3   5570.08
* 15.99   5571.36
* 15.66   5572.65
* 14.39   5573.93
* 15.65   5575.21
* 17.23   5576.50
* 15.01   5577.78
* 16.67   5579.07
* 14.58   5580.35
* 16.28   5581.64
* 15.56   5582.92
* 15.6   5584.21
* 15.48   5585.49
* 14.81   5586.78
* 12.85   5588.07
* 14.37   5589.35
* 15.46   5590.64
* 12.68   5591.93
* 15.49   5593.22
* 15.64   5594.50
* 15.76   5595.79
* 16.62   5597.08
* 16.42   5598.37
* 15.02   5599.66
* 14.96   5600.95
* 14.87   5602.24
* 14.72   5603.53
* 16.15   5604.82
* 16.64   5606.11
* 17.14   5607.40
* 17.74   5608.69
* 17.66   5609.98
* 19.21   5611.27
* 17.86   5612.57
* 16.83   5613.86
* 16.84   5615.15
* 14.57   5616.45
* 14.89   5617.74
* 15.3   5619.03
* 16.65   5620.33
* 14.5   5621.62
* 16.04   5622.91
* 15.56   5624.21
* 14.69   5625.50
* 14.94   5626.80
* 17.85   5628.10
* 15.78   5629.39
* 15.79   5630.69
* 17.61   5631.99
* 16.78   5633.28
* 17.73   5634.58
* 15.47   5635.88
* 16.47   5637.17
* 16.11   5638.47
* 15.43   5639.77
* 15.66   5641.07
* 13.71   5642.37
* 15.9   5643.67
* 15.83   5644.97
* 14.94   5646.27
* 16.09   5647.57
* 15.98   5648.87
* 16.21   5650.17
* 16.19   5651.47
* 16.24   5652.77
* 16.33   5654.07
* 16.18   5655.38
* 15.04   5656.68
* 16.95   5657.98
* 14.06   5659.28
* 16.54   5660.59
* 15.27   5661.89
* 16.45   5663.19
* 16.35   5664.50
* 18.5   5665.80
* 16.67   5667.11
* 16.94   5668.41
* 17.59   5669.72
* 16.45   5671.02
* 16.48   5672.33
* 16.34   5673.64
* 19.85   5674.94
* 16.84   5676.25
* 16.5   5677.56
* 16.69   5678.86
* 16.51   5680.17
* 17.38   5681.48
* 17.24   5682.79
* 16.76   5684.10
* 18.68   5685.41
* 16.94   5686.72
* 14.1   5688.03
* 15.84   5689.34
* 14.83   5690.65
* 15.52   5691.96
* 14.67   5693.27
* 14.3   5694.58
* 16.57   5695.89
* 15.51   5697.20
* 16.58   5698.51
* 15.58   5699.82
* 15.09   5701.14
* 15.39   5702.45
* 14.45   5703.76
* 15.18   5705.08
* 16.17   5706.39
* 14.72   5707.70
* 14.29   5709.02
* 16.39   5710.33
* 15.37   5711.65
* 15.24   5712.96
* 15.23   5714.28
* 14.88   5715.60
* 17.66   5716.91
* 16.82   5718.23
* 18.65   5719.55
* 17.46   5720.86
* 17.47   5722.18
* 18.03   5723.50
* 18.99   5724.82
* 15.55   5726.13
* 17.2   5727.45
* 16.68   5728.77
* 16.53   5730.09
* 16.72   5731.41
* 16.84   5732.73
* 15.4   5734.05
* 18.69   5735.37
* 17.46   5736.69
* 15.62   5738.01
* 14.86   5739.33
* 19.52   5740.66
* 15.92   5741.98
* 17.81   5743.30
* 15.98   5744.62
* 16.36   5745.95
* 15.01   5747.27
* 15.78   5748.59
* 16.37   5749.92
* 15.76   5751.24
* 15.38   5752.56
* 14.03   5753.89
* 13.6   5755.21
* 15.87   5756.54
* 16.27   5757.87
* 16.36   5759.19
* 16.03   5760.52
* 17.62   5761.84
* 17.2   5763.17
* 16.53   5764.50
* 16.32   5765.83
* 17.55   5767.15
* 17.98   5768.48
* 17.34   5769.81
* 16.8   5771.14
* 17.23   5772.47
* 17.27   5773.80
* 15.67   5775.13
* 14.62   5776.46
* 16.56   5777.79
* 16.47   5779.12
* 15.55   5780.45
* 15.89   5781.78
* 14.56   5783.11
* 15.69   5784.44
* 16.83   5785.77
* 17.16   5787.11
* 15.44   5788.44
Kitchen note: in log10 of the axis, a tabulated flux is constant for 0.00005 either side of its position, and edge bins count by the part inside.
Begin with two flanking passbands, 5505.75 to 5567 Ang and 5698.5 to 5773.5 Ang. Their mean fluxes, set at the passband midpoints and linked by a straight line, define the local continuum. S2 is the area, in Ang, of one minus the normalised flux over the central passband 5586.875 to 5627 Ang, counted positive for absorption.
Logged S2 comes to 1.5 Ang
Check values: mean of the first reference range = 16.4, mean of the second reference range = 16.3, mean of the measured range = 15.7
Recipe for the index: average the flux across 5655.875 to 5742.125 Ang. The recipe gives 16.4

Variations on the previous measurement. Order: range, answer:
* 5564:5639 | 15.9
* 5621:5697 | 16.2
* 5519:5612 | 16.1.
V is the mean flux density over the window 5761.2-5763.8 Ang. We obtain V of 17.4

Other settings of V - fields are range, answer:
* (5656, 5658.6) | 16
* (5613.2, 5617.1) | 16.1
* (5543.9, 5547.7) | 16.7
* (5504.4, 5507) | 17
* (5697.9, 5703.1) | 15.6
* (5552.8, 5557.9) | 16.2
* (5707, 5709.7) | 14.6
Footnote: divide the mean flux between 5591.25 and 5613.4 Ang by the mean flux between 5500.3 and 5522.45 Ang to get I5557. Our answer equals 0.96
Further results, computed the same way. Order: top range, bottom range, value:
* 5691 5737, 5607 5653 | 1.00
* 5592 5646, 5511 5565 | 0.98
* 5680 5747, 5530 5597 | 1.02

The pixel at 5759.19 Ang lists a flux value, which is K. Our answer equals 16.36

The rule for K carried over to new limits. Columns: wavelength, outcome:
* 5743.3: 17.81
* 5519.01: 16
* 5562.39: 16.23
